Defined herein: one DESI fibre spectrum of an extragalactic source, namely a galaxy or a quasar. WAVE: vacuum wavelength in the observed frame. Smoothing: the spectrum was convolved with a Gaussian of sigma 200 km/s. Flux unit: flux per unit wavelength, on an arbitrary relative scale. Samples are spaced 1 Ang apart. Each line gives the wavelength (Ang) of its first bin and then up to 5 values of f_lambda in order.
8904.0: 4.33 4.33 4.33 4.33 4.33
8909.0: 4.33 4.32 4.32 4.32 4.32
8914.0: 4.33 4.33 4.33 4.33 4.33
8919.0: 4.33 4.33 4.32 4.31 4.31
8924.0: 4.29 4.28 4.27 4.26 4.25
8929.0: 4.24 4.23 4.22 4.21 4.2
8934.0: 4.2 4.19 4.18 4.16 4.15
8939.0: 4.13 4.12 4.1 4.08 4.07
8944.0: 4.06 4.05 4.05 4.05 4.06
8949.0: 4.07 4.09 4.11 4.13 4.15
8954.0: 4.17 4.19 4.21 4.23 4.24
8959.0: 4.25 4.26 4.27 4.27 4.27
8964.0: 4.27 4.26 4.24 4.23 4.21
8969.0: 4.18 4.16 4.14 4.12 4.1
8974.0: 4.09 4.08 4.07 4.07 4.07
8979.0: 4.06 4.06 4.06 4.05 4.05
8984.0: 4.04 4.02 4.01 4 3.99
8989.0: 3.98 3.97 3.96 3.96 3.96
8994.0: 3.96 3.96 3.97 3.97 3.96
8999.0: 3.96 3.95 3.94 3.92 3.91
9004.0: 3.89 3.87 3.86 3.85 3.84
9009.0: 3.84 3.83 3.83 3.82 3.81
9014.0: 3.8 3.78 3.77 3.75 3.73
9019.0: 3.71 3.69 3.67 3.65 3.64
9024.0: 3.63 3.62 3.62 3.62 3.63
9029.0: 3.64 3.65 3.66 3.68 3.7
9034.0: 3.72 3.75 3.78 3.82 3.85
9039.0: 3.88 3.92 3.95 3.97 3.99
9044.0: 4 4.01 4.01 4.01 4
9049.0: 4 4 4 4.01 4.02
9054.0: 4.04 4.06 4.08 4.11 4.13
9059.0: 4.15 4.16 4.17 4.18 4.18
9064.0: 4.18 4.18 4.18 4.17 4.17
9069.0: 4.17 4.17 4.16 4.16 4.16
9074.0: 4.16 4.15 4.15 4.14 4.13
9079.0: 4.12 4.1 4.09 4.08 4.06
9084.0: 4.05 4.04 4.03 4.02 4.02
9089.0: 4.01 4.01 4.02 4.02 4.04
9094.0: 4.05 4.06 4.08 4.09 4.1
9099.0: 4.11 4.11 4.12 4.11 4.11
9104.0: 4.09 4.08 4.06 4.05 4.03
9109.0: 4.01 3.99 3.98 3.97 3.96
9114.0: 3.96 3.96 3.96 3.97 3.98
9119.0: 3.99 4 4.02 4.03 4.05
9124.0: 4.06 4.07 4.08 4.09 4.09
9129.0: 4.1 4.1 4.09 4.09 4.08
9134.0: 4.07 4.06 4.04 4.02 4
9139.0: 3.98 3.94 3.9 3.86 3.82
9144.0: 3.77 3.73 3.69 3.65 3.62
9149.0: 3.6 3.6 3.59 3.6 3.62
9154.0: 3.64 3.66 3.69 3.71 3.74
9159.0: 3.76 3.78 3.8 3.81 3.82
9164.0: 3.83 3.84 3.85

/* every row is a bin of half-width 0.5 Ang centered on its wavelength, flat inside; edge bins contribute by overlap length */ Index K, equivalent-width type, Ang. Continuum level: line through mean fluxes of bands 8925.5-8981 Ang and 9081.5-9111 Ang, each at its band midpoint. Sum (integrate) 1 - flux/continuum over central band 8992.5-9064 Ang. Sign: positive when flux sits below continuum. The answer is 3.9 Ang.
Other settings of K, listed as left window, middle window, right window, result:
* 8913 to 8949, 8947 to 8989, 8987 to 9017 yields -0.9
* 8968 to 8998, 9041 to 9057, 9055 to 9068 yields 0.5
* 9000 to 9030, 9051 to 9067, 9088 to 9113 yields -0.8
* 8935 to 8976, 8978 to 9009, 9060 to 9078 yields 1.4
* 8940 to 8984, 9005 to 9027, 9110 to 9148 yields 1.8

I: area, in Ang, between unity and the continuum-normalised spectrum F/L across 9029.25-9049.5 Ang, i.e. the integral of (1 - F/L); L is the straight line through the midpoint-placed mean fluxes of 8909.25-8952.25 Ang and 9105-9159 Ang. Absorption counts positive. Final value 0.9 Ang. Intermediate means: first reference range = 4.21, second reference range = 3.91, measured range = 3.86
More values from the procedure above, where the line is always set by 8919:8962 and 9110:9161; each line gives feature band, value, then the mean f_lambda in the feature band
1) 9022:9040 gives 1.5 Ang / 3.7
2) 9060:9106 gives -1.5 Ang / 4.11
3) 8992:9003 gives 0.4 Ang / 3.95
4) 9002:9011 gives 0.5 Ang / 3.86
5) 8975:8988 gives 0.3 Ang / 4.05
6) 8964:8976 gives -0.1 Ang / 4.17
